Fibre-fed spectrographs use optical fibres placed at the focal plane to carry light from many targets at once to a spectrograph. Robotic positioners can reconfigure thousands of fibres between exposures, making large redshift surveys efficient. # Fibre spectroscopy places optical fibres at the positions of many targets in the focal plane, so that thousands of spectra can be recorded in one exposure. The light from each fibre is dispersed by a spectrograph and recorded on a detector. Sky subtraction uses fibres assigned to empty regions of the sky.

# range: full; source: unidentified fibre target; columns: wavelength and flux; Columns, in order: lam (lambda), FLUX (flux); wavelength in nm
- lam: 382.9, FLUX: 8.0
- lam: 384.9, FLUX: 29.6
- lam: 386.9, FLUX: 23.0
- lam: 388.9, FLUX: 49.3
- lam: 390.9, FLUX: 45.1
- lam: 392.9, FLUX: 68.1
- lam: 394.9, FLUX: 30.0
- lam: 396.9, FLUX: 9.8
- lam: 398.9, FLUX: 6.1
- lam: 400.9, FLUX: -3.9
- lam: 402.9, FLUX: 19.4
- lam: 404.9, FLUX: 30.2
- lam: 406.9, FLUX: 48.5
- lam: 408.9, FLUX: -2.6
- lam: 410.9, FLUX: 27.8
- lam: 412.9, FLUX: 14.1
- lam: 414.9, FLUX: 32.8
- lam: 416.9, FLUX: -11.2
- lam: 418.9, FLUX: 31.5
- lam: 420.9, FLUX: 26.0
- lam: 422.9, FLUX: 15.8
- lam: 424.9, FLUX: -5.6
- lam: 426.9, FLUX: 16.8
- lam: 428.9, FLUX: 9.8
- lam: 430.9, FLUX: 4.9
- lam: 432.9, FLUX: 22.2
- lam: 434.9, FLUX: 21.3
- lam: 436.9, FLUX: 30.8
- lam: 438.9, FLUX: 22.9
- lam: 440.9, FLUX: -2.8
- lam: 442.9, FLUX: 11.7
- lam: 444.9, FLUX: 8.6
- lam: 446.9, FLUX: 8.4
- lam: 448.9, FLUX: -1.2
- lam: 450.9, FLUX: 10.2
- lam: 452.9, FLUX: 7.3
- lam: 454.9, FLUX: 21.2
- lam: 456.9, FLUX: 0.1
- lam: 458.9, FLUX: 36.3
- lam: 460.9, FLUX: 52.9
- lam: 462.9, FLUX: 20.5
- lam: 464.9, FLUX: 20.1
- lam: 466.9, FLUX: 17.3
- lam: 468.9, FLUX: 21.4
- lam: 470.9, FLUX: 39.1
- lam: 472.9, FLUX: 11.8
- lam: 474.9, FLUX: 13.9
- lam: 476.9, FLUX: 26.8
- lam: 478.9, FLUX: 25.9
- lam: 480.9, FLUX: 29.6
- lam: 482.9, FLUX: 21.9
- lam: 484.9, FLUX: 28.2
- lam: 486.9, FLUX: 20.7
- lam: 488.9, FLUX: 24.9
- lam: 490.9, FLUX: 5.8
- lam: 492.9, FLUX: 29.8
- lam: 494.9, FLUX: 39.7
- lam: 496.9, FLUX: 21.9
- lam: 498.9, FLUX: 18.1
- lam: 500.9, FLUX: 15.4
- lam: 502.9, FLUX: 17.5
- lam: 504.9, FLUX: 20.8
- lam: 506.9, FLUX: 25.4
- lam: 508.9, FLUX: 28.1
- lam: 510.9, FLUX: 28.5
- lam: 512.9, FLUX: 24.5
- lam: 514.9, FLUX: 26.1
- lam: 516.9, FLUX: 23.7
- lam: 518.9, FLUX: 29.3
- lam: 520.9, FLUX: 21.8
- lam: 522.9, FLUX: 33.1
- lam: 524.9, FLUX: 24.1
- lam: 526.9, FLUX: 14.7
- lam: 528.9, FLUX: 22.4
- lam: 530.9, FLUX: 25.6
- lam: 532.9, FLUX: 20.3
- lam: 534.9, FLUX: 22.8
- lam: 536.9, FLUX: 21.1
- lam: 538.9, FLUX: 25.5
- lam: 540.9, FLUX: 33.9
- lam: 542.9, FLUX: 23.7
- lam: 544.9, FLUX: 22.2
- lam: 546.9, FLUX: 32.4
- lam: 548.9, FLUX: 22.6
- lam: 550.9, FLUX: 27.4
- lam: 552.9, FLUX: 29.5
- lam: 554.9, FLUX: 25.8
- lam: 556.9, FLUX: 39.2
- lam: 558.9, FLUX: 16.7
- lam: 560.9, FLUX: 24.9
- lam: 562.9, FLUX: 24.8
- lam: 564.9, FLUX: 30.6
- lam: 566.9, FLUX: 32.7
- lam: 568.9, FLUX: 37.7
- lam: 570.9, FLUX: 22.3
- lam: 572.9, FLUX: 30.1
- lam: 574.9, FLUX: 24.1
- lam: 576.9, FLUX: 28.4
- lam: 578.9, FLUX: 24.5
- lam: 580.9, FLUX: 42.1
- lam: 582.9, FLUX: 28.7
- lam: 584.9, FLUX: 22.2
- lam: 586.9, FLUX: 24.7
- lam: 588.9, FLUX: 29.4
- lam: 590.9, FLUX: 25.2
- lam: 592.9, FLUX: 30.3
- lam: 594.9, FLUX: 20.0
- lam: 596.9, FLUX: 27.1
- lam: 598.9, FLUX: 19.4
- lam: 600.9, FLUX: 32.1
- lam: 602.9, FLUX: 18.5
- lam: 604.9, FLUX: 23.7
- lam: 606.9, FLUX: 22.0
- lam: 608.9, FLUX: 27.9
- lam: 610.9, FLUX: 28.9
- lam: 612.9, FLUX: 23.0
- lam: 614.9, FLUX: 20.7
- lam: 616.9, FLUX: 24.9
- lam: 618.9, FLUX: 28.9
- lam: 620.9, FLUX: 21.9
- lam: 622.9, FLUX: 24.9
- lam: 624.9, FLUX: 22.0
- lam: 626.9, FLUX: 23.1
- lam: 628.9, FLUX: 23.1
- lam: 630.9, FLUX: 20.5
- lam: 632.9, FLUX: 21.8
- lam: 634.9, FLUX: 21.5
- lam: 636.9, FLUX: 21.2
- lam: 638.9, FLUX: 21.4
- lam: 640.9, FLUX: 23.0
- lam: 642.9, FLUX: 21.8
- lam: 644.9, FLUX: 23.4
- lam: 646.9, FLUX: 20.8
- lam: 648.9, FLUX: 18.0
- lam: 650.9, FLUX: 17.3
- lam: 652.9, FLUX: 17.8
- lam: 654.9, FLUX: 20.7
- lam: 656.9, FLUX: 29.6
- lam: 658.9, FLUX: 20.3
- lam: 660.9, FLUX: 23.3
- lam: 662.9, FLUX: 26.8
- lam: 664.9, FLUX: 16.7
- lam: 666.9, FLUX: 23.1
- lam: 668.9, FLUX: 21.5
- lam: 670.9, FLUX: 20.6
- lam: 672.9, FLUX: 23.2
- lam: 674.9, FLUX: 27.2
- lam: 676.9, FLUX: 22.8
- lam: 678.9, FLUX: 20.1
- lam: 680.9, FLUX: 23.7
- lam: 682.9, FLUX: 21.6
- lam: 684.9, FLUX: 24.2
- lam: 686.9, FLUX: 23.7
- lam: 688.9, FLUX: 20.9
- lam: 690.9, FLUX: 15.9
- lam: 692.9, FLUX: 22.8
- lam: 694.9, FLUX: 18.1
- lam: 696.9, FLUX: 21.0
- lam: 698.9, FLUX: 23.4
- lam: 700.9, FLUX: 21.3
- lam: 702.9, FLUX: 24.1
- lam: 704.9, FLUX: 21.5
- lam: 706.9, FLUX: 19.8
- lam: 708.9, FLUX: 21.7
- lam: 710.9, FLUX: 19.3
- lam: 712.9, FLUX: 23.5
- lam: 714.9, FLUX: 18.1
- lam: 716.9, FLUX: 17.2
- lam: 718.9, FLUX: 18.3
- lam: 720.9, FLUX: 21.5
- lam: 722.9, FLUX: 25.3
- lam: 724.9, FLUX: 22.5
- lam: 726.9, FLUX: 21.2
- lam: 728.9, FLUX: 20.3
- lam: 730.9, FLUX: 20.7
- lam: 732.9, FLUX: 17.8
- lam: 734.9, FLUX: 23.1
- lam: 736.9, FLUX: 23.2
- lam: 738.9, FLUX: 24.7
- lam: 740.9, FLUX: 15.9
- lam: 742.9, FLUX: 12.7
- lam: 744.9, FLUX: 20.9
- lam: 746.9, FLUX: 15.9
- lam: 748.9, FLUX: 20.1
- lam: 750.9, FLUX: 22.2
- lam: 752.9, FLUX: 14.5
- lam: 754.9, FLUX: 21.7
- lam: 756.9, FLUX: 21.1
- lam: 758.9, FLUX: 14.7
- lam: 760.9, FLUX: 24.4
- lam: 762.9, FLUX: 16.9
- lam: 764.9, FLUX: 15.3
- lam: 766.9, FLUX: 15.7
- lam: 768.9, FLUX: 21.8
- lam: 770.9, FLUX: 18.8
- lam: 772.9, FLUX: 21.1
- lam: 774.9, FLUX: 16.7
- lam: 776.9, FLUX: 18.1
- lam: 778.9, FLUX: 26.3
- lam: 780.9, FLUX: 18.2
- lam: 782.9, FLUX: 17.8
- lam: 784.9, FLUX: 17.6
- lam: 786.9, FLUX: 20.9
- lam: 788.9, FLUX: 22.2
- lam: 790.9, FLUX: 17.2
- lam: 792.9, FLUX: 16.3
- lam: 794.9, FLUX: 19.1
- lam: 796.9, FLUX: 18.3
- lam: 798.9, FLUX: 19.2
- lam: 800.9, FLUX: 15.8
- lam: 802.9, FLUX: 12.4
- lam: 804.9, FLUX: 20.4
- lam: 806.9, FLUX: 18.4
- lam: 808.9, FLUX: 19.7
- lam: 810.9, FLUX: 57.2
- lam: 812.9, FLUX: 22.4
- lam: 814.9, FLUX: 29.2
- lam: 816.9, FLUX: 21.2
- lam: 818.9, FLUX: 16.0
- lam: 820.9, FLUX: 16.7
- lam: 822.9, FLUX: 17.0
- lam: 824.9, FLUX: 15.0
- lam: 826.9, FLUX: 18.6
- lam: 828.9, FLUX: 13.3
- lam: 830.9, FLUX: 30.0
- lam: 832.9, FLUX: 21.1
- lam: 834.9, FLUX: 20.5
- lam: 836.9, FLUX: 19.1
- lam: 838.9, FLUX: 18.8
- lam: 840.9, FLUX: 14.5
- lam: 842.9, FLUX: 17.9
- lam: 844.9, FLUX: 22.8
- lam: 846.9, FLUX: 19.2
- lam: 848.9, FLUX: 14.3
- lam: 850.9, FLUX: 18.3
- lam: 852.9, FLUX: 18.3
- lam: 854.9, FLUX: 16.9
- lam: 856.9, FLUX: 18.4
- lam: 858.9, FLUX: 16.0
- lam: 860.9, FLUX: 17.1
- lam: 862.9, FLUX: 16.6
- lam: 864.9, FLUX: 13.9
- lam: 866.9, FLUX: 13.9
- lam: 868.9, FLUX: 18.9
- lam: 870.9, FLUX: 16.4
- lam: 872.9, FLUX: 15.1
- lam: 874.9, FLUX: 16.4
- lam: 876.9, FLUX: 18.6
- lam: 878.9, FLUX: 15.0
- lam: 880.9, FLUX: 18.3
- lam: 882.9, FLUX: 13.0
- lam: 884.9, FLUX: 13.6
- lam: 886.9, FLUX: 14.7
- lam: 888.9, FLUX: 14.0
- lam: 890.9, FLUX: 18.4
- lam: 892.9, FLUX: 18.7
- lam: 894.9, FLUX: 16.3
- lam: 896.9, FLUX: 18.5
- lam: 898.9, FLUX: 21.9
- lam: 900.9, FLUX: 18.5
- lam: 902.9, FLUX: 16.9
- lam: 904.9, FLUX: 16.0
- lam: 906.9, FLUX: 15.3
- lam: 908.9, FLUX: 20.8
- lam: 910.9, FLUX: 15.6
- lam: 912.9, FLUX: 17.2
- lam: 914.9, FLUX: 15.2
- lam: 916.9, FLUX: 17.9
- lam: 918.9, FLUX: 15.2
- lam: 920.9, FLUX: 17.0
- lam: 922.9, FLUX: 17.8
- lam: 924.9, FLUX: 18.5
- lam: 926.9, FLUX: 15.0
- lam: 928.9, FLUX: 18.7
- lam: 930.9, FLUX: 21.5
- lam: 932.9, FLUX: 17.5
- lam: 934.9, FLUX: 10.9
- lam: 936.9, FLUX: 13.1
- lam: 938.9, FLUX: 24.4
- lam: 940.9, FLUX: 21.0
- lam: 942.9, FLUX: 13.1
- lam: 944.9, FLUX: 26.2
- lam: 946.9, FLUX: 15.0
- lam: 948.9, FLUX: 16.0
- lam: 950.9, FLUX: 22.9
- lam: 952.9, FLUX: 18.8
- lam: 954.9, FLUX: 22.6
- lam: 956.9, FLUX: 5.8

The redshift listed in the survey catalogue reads 0.236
